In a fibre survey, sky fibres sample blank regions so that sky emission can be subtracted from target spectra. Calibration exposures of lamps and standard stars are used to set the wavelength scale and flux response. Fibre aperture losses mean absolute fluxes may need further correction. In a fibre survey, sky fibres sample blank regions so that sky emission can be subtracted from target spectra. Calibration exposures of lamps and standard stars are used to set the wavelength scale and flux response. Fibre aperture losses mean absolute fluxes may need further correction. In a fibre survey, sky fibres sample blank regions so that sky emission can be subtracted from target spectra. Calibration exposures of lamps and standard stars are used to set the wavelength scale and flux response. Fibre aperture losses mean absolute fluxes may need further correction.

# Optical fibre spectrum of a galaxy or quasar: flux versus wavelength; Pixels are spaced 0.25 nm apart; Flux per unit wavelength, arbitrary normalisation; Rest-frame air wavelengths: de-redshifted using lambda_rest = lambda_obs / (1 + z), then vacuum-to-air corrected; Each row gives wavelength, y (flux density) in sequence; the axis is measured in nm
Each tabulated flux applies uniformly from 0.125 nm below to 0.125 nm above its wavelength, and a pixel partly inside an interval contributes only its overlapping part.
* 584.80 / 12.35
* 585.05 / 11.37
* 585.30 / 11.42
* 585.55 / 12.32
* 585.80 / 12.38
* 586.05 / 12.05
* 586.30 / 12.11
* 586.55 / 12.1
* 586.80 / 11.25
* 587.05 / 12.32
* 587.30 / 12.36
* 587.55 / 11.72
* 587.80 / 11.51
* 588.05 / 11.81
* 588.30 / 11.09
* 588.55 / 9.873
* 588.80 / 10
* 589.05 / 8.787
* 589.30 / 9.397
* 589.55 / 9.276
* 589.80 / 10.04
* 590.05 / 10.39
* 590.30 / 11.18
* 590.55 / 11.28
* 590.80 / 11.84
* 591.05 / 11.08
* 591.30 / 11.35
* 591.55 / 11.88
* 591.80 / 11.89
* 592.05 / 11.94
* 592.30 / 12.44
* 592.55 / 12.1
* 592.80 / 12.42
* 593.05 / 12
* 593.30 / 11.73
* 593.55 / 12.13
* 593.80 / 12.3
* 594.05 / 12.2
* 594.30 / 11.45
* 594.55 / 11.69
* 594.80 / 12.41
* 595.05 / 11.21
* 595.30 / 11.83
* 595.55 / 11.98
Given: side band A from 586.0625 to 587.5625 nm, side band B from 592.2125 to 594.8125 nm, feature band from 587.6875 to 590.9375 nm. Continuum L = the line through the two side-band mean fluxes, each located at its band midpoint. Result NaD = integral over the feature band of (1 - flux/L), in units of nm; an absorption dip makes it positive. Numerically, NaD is 0.41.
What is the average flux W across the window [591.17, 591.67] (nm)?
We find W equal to 11.6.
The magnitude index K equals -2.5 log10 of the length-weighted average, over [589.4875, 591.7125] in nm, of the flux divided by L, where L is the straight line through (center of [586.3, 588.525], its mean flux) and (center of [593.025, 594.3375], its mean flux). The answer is 0.08 mag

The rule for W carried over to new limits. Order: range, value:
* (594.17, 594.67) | 11.6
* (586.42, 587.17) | 11.9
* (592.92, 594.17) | 12.1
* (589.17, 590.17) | 9.77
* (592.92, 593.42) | 11.9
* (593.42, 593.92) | 12.2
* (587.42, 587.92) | 11.6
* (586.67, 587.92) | 11.8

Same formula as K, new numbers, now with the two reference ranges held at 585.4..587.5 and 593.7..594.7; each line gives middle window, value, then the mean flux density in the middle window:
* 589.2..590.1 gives 0.23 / 9.74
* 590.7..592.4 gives 0.02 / 11.8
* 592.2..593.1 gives -0.03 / 12.3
